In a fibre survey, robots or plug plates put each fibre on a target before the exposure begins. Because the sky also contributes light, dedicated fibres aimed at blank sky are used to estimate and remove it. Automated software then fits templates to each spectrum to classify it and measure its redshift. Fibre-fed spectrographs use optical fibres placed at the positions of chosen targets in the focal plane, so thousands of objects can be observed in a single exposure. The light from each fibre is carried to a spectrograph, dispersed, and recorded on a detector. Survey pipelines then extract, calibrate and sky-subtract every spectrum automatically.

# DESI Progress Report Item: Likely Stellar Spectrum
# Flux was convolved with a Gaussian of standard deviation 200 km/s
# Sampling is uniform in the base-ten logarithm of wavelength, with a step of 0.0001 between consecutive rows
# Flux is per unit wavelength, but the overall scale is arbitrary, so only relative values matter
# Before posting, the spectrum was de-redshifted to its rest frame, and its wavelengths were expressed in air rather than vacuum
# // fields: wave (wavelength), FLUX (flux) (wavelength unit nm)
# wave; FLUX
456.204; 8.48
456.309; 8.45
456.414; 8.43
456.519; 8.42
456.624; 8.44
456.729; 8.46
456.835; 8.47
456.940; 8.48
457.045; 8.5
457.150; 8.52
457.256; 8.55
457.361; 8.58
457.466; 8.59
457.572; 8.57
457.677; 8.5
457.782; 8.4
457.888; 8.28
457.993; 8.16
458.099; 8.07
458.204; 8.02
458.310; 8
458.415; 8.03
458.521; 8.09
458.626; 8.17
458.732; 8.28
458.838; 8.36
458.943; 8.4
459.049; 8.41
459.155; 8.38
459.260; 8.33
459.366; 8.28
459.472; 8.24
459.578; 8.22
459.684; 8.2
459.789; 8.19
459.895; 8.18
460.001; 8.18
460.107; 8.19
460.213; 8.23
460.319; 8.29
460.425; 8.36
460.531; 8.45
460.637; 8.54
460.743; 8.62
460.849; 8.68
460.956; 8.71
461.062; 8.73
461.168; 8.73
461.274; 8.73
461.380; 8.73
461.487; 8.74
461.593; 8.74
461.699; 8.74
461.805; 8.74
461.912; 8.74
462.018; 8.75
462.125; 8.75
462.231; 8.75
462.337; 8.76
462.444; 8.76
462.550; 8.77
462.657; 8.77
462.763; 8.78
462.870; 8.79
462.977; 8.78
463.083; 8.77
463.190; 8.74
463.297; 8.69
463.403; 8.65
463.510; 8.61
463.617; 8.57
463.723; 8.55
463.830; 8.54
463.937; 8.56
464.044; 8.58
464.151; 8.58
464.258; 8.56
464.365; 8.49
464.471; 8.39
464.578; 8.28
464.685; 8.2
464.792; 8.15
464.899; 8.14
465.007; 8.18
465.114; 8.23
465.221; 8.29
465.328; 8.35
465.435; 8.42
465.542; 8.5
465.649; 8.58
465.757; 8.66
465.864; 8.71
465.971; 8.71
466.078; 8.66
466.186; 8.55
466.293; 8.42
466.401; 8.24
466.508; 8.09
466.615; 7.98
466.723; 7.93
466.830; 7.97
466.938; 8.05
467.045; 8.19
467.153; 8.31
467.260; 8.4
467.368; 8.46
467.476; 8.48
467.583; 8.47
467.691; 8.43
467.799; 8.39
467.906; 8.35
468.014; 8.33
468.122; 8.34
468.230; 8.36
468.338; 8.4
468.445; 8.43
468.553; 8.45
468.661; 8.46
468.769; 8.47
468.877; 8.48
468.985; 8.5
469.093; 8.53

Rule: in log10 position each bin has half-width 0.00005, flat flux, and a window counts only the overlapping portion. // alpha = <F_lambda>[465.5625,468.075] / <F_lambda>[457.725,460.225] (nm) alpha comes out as 1.02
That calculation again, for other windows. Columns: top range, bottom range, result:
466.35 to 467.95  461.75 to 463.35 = 0.94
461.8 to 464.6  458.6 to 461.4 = 1.03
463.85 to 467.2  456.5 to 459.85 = 1.00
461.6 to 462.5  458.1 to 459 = 1.07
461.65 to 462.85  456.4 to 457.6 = 1.03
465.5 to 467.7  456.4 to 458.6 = 1.00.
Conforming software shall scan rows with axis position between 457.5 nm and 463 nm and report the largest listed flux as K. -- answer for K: 8.79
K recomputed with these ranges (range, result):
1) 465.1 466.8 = 8.71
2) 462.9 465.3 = 8.78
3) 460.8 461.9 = 8.74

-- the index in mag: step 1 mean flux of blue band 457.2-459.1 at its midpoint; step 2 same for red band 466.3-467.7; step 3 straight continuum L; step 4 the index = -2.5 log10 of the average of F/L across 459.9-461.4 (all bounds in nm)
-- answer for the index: -0.03 mag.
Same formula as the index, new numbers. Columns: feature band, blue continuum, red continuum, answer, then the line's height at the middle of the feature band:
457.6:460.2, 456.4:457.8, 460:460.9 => 0.03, 8.45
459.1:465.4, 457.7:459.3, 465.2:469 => -0.03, 8.3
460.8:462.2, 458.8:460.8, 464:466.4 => -0.05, 8.36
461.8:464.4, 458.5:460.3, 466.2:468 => -0.05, 8.26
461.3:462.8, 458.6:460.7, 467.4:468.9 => -0.05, 8.33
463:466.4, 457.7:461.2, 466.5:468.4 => -0.03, 8.29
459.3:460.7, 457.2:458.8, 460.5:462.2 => 0.03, 8.53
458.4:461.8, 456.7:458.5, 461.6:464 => 0.01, 8.52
